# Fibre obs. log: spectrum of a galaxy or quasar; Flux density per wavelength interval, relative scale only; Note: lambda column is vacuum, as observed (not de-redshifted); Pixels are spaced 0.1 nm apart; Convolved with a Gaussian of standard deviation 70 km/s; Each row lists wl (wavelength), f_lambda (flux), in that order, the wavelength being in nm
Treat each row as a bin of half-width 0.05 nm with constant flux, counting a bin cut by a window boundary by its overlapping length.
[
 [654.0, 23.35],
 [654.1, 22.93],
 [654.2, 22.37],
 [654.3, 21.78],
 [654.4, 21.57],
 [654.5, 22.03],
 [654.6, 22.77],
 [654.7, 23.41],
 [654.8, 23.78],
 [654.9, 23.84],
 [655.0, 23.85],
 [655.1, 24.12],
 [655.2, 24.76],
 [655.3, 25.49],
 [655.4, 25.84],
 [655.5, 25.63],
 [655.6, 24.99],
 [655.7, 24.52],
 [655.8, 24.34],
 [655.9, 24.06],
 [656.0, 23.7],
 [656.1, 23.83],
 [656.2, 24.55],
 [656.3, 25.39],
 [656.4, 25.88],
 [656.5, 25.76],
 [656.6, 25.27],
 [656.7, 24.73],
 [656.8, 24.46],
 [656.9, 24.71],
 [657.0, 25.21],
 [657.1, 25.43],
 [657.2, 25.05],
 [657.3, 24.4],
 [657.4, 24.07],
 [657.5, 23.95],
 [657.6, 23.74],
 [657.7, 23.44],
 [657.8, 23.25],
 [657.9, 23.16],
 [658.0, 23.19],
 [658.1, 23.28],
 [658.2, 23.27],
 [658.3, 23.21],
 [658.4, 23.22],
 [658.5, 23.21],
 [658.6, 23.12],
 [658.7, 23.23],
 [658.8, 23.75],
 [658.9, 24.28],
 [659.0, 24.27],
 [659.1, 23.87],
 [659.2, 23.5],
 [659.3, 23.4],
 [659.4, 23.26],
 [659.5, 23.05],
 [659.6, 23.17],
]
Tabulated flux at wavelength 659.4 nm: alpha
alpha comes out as 23.26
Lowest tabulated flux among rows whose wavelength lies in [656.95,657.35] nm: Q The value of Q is 24.4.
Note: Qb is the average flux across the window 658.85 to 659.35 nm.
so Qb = 23.9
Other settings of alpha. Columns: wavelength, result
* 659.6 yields 23.17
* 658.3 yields 23.21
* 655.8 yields 24.34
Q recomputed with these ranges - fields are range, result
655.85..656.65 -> 23.7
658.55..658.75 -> 23.12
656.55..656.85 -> 24.46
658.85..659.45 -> 23.26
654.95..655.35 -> 23.85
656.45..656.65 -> 25.27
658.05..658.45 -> 23.21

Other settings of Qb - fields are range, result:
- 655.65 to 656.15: 24.1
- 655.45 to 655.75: 25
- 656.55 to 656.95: 24.8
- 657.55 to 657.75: 23.6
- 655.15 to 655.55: 25.4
